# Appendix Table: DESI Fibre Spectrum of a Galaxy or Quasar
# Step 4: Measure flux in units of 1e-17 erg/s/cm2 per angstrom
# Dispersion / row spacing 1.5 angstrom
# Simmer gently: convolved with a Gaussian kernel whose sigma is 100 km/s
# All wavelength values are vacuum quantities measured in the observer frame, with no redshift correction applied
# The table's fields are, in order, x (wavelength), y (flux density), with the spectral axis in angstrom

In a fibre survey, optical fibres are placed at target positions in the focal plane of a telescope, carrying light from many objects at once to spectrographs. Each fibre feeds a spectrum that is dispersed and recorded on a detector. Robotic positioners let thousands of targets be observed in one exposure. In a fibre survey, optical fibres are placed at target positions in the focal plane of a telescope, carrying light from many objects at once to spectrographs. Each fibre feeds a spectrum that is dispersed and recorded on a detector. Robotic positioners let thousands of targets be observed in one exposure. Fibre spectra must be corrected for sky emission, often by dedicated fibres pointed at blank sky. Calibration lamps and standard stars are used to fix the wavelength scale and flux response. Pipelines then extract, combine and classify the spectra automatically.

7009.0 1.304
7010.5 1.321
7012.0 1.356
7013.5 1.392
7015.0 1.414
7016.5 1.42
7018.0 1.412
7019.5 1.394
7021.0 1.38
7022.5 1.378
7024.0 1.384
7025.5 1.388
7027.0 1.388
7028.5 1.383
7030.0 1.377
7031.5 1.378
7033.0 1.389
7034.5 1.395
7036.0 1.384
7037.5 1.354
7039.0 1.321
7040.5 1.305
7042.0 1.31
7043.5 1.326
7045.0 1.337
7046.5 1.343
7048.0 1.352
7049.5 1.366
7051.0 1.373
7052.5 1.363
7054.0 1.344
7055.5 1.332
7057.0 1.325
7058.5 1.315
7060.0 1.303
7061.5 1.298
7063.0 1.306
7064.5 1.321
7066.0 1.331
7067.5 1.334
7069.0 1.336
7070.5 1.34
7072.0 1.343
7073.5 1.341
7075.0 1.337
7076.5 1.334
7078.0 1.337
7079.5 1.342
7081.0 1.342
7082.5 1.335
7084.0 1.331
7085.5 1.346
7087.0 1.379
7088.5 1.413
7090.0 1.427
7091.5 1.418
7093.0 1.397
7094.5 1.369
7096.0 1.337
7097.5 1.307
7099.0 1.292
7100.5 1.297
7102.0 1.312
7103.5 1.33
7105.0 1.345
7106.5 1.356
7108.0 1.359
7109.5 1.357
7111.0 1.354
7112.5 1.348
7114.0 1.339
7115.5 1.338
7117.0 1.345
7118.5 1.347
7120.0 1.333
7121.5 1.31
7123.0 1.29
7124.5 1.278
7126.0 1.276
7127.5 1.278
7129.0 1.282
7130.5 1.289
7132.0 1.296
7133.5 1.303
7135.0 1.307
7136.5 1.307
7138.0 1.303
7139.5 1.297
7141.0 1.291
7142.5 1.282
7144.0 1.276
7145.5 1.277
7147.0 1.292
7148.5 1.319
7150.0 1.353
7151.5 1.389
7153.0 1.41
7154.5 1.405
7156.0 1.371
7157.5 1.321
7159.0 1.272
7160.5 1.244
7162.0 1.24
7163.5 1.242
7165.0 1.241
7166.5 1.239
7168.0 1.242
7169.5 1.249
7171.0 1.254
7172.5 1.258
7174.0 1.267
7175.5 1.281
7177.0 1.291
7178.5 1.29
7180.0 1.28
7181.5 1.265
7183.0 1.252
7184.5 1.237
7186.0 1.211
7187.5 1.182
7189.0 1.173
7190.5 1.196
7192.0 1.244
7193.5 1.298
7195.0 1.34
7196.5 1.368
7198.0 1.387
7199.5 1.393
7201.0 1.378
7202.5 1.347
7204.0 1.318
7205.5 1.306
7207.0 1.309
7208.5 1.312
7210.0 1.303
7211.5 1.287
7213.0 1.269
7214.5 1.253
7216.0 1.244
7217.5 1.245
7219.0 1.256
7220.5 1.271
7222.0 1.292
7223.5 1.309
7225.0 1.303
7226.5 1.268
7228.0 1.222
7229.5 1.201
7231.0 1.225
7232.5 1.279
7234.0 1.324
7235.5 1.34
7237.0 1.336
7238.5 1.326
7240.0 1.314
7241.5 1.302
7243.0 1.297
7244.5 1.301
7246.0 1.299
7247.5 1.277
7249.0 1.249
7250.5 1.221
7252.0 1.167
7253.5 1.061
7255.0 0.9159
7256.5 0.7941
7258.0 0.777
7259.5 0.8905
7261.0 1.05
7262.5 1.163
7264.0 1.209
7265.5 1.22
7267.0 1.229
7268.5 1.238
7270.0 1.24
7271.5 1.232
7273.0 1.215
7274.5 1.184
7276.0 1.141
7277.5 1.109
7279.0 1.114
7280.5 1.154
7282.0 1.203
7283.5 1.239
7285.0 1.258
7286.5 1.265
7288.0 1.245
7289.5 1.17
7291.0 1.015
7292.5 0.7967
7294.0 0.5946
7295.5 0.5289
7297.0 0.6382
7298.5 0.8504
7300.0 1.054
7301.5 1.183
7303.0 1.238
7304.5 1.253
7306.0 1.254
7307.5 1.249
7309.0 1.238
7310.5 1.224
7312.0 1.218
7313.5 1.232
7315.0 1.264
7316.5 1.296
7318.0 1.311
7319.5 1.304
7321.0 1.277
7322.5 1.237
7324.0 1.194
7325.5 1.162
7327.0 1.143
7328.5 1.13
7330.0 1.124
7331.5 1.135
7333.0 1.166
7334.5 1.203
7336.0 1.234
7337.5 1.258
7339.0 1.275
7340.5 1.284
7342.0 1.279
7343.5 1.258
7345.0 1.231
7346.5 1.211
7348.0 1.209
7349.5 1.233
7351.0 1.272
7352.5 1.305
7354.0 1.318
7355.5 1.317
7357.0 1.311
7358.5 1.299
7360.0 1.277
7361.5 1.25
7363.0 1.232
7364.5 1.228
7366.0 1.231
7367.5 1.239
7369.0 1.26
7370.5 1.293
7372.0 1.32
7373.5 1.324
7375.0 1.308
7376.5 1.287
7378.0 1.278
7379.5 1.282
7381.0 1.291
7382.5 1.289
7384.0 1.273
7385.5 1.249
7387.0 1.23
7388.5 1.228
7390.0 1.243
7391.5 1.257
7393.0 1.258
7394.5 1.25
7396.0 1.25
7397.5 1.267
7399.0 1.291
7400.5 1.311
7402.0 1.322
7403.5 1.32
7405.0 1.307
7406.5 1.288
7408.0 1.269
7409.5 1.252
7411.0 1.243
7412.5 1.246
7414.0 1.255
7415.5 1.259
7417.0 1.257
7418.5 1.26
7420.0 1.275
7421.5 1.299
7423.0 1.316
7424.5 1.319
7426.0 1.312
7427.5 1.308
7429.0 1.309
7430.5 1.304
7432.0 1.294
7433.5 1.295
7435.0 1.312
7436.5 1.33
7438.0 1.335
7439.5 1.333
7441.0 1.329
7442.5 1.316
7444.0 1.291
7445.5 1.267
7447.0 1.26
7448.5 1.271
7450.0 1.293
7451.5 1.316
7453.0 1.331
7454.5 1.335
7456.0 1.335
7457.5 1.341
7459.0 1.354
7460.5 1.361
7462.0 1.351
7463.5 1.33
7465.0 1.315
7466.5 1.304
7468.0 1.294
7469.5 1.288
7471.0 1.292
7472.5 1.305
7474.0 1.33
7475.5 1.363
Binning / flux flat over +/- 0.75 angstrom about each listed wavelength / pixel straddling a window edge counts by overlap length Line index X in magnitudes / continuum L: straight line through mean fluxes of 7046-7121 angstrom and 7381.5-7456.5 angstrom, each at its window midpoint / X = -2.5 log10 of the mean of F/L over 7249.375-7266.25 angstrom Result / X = 0.25 mag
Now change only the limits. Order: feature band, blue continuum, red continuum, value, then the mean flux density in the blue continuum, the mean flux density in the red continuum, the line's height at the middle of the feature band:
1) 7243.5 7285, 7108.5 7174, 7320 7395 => 0.11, 1.3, 1.25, 1.27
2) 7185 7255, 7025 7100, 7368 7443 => 0.04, 1.35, 1.29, 1.32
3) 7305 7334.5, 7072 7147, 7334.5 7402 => 0.05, 1.33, 1.27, 1.28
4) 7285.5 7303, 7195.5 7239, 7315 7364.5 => 0.30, 1.3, 1.24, 1.26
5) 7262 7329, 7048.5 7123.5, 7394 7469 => 0.15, 1.34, 1.3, 1.32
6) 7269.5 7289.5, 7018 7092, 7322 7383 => 0.07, 1.35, 1.25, 1.27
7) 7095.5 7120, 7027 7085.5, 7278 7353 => -0.02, 1.34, 1.16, 1.31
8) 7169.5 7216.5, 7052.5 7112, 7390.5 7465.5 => 0.04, 1.34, 1.3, 1.33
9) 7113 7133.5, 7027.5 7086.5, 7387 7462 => 0.02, 1.34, 1.29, 1.33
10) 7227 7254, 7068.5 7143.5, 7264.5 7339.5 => -0.05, 1.33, 1.15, 1.21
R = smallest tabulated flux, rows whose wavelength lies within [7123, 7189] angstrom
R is 1.173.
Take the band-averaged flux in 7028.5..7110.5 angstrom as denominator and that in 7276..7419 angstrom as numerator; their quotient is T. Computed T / 0.90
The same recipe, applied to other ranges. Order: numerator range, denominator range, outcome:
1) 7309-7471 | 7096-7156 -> 0.96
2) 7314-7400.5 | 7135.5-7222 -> 0.97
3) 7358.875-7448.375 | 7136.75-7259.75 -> 1.01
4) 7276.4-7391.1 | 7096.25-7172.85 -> 0.92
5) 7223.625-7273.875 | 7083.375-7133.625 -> 0.90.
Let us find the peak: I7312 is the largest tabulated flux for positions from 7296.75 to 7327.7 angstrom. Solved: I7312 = 1.311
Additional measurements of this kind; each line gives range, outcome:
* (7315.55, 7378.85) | 1.324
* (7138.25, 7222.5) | 1.41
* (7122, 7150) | 1.353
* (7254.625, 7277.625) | 1.24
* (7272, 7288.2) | 1.265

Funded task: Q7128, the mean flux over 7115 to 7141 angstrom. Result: 1.3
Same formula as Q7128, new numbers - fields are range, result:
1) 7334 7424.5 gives 1.27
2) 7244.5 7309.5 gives 1.1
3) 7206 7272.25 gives 1.22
